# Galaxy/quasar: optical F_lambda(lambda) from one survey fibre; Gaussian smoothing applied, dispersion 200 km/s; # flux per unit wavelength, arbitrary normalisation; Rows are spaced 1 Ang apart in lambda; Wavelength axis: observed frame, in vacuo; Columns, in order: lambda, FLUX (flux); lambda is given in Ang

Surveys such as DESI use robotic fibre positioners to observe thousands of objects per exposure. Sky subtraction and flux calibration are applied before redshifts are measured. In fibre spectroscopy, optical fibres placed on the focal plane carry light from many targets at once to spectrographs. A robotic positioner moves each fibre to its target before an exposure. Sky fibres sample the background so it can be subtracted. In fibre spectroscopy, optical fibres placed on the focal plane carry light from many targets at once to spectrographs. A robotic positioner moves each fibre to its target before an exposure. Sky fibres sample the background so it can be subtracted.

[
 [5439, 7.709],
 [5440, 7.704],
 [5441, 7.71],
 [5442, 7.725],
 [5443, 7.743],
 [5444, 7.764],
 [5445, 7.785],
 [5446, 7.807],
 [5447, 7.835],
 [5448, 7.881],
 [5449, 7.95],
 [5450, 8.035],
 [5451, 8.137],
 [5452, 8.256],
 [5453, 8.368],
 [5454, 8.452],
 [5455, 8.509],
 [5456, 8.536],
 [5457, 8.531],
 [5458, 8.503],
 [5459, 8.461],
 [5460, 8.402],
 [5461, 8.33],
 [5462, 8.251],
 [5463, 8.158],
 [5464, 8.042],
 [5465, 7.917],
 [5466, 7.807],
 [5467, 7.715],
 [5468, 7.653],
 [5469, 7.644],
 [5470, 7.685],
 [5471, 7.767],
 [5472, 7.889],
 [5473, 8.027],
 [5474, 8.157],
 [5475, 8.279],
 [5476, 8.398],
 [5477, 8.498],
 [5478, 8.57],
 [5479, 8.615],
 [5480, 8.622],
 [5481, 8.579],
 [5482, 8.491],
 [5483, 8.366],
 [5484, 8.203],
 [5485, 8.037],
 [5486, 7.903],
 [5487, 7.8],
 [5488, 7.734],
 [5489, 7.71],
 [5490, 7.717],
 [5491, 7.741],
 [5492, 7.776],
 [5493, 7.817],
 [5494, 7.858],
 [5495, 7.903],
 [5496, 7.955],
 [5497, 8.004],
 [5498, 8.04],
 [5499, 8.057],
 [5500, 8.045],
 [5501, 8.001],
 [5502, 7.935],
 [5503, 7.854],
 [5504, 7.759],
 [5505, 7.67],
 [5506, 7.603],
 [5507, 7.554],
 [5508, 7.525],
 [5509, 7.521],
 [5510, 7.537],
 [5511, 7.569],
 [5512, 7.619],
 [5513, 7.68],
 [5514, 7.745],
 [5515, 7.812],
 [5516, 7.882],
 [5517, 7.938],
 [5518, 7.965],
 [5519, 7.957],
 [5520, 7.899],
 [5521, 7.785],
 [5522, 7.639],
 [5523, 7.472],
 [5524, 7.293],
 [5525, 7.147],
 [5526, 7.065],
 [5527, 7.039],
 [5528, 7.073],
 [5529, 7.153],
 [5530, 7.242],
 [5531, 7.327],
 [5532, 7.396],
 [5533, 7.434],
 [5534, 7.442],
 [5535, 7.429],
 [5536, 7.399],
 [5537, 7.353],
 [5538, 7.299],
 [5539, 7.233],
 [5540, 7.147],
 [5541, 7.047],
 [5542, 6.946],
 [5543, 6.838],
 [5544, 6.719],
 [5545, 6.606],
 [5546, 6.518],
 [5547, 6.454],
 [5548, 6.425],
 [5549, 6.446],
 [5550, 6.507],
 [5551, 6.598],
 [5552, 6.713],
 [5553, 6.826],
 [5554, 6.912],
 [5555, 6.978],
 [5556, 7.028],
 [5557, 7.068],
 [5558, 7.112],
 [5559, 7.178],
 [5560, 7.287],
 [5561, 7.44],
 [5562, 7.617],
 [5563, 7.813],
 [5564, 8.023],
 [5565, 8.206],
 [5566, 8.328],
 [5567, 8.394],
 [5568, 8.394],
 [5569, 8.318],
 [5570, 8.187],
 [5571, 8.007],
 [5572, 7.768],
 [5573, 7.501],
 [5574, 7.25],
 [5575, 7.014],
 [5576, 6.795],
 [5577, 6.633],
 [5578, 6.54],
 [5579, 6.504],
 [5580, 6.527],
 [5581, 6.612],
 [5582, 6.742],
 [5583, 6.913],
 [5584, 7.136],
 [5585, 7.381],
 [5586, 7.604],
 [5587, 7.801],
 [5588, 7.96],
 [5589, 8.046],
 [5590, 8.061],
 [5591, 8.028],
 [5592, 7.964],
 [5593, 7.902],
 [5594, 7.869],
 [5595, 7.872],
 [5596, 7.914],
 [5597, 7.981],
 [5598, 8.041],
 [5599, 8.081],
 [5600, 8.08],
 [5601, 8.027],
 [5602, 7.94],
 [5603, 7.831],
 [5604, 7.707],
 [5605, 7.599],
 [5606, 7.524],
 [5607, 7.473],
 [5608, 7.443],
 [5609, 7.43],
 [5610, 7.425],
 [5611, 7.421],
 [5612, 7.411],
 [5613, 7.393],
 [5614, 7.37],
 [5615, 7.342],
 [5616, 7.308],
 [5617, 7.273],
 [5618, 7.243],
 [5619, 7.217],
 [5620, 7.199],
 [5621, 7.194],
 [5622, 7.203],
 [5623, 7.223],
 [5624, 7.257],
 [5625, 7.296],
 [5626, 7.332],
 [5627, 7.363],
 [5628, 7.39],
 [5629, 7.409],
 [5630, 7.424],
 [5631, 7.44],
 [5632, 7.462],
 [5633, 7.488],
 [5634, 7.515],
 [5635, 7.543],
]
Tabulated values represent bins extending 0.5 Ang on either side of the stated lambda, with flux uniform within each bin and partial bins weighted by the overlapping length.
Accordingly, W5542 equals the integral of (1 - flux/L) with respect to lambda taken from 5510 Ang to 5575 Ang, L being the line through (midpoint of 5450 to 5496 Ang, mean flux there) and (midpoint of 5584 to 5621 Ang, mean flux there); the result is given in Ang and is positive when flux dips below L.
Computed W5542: 4.1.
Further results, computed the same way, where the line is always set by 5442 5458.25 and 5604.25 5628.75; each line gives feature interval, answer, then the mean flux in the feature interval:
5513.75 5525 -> 0.09 Ang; 7.74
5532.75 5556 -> 2.30 Ang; 6.92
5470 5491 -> -0.45 Ang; 8.15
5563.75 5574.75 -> -0.64 Ang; 8.01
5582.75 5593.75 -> -0.37 Ang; 7.73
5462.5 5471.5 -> 0.24 Ang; 7.82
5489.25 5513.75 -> 0.30 Ang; 7.78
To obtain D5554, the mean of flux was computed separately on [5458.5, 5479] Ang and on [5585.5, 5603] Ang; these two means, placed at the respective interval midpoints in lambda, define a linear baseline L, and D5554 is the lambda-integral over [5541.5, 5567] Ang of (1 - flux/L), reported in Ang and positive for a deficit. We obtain 2.9 Ang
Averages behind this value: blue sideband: 8.1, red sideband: 7.95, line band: 7.09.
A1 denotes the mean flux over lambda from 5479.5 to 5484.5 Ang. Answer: 8.45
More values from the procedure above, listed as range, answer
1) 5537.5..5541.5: 7.18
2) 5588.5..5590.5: 8.05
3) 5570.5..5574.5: 7.63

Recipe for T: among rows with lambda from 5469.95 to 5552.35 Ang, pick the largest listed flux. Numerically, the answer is 8.622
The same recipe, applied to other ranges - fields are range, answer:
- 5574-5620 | 8.081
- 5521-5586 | 8.394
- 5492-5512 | 8.057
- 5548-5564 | 8.023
